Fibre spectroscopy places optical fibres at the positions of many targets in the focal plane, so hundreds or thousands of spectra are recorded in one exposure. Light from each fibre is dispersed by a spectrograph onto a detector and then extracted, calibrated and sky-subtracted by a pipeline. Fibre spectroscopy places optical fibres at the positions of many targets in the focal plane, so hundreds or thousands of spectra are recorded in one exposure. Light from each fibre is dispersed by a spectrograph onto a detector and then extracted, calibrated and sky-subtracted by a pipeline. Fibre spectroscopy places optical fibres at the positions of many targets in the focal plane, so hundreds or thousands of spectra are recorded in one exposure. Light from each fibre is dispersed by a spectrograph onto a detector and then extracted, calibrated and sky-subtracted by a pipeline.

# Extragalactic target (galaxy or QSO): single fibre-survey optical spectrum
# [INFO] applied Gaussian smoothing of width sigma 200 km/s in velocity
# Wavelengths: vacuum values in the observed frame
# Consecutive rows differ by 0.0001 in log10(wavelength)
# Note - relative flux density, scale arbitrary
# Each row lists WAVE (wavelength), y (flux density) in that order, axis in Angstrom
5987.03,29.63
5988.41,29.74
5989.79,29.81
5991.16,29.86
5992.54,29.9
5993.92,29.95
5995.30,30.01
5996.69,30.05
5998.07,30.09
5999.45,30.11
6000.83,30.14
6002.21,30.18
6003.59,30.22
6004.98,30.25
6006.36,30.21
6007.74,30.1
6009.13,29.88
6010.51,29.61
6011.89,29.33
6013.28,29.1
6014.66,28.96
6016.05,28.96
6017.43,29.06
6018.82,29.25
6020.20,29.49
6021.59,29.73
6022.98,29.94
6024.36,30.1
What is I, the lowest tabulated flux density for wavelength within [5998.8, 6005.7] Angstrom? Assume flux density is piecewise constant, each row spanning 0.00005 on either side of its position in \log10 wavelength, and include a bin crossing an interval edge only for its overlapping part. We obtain 30.11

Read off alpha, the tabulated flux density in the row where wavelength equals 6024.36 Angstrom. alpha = 30.1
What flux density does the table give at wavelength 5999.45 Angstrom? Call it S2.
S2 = 30.11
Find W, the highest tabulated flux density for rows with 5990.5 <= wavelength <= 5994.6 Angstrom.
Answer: 29.95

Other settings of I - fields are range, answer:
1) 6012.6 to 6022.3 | 28.96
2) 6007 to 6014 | 29.1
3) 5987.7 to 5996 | 29.74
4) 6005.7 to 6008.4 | 30.1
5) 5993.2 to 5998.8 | 29.95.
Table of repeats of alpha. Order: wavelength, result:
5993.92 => 29.95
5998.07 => 30.09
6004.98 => 30.25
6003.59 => 30.22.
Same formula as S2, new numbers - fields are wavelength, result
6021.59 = 29.73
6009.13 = 29.88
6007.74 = 30.1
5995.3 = 30.01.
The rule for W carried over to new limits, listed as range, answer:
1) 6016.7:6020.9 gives 29.49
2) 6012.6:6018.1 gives 29.1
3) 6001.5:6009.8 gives 30.25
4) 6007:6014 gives 30.1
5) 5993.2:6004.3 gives 30.22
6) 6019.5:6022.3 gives 29.73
